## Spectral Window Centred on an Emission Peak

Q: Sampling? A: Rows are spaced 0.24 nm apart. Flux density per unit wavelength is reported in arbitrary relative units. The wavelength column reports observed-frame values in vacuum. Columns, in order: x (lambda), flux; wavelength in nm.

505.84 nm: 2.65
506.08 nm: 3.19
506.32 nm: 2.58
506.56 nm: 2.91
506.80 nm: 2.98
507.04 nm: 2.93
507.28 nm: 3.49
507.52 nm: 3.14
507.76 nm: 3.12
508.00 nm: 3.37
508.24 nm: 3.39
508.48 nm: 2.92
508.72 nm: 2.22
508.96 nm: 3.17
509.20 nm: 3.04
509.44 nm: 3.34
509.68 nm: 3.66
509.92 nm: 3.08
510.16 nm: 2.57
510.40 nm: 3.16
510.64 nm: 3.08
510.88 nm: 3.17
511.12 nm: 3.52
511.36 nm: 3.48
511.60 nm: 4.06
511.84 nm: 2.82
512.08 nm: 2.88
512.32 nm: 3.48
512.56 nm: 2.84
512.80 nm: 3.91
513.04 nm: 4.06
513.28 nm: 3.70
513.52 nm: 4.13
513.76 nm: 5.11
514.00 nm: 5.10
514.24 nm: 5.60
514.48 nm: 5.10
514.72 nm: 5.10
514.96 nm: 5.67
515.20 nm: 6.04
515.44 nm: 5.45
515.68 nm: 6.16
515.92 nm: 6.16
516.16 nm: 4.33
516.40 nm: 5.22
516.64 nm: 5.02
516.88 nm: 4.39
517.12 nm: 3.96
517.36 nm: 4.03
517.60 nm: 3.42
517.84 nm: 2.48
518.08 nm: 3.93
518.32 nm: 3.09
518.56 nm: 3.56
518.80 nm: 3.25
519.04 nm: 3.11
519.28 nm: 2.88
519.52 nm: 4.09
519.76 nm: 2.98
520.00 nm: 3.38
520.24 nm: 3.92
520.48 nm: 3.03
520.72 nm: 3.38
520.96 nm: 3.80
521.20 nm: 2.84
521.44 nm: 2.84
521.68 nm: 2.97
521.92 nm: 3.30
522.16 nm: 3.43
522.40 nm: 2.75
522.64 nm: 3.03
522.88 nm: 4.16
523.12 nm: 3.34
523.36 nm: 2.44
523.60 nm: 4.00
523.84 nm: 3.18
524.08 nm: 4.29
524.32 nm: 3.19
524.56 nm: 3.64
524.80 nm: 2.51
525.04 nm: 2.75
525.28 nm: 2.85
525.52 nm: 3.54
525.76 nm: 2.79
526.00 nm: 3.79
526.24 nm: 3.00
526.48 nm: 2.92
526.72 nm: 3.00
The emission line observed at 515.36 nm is Mg II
